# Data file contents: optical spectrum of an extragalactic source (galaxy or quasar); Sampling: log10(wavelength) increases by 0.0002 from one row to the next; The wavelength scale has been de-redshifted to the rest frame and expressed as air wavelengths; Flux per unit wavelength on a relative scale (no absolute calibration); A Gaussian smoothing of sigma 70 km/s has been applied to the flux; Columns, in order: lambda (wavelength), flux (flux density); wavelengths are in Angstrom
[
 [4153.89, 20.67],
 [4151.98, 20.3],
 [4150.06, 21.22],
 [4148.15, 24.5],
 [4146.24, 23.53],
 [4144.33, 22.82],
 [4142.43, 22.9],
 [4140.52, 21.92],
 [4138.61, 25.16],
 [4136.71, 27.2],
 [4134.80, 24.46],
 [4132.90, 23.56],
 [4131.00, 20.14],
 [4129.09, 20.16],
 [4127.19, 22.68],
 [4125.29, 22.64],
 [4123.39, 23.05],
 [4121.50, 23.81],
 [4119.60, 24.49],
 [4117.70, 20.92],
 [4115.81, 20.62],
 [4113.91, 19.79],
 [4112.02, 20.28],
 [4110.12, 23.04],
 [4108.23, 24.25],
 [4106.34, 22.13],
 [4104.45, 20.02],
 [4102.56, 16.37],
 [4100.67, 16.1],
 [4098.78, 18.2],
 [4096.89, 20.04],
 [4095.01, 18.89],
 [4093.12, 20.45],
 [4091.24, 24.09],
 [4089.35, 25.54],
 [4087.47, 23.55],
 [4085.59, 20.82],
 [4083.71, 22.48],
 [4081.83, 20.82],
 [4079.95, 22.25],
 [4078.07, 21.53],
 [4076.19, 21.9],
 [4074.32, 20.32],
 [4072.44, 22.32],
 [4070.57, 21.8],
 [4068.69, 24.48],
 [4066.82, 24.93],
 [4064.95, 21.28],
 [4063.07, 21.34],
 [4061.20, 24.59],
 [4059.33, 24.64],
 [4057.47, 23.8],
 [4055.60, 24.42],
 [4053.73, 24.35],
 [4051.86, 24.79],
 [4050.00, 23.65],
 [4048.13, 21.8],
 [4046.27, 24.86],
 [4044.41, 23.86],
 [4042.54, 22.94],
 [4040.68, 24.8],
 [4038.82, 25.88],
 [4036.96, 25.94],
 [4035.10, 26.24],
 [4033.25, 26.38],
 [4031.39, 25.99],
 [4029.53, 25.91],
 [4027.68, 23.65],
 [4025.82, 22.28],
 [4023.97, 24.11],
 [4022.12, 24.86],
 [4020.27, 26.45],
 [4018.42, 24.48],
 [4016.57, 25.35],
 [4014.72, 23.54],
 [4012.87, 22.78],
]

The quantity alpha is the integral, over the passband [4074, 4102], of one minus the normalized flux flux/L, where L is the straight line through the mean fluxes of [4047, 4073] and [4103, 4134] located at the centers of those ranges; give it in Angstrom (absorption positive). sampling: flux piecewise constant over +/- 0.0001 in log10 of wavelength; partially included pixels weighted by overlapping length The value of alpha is 2.0 Angstrom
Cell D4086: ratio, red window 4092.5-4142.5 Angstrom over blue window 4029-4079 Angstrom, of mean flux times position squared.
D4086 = 0.93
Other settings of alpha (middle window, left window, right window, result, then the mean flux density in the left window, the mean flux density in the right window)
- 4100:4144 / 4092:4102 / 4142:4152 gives -2.7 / 18.7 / 22.7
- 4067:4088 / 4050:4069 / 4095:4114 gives 0.2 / 23.8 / 20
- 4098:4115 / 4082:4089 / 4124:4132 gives 1.5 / 22.4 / 21.5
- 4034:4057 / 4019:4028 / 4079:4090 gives -0.8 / 24.3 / 22.5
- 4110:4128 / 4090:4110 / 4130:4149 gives -0.2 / 20.3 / 23.6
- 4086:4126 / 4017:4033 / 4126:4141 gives 3.8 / 24.8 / 23.2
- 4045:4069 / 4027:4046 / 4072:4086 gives -0.3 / 25.2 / 21.6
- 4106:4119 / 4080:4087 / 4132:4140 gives 1.0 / 21.6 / 24.9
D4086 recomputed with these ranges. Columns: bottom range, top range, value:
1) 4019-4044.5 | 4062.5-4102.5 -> 0.88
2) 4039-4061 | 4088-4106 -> 0.85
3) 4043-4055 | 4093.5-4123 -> 0.89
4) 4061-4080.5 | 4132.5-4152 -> 1.09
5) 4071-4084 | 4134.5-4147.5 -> 1.14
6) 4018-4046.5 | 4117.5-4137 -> 0.96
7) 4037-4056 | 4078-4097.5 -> 0.92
